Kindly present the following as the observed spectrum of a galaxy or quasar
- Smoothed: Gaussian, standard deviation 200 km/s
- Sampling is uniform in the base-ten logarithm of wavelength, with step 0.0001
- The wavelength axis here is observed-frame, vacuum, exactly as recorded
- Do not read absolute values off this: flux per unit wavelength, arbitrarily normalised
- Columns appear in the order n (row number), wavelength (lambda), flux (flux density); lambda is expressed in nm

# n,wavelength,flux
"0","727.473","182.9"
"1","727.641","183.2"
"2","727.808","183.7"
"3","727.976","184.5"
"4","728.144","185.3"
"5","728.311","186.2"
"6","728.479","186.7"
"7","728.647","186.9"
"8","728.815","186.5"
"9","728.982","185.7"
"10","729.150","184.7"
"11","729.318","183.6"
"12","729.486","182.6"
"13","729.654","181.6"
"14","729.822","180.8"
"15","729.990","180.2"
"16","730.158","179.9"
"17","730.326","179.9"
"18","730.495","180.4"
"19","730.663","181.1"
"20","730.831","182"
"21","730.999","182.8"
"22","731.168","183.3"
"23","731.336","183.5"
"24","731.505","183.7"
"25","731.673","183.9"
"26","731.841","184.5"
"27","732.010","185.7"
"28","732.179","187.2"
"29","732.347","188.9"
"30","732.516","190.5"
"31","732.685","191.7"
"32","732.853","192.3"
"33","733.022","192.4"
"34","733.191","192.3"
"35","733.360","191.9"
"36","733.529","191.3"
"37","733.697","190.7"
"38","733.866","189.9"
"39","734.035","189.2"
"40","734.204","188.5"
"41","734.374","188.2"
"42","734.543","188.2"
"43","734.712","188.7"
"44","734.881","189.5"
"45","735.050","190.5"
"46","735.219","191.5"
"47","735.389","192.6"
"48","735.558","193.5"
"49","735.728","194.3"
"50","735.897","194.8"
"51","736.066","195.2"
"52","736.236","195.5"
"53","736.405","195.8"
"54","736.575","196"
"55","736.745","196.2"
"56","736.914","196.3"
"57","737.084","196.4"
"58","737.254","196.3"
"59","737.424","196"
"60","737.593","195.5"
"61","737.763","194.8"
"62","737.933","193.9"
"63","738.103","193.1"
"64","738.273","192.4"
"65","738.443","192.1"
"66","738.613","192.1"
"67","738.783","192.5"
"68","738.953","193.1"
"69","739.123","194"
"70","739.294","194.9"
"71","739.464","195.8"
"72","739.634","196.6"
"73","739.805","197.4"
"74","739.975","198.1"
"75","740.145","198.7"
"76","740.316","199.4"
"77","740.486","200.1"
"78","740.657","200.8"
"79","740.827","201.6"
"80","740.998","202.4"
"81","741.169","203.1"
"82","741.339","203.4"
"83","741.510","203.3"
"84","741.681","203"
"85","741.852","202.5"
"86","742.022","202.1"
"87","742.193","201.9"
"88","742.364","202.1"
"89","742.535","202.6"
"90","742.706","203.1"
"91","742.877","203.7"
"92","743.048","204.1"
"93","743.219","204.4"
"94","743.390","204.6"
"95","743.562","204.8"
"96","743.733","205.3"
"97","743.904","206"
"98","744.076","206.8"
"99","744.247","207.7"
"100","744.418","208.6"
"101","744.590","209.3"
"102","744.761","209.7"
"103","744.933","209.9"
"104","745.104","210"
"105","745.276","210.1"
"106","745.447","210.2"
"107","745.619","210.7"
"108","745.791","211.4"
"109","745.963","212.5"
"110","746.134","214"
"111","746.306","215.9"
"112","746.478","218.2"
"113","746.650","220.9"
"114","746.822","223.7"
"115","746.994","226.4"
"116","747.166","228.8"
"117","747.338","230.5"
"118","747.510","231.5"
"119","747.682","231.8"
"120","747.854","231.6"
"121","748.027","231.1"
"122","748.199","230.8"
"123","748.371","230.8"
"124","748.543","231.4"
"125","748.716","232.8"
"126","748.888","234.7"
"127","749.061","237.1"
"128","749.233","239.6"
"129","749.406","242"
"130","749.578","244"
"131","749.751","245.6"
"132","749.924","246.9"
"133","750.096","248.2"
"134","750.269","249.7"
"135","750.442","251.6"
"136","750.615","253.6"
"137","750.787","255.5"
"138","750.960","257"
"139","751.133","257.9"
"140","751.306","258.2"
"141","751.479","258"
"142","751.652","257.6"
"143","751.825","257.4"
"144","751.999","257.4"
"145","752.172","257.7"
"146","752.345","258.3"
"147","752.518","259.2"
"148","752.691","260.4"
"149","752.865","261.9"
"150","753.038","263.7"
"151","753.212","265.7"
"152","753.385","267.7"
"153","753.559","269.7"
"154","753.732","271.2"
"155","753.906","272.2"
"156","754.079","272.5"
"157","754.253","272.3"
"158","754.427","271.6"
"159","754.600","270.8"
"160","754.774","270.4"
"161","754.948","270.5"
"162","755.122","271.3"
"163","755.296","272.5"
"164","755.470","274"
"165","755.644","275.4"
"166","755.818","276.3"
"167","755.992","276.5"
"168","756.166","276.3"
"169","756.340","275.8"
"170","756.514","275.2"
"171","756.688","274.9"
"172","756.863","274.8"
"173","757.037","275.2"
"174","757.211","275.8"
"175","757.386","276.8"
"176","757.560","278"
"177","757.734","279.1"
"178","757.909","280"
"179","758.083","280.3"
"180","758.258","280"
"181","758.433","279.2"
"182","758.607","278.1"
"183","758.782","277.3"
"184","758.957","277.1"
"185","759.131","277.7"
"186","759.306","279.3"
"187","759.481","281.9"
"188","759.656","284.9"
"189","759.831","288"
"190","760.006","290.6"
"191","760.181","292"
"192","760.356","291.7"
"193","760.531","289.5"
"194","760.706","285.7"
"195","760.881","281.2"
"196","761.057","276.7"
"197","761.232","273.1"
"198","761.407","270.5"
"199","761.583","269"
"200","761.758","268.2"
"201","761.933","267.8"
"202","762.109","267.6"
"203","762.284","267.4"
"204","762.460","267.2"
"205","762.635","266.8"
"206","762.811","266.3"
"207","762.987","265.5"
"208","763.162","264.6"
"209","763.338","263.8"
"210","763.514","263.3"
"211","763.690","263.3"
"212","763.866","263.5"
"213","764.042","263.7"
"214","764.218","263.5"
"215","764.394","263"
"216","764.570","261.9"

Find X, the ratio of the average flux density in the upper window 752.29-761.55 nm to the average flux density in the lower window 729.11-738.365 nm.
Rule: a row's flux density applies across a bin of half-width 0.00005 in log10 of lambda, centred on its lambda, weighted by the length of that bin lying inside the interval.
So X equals 1.5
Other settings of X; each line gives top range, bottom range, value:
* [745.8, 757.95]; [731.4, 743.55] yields 1.30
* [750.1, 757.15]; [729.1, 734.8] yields 1.43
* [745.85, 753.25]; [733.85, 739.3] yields 1.25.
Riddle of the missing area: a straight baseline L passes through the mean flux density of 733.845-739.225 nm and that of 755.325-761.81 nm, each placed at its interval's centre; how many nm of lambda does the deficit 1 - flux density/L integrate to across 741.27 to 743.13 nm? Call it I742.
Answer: 0.11 nm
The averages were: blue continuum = 193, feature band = 203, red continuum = 279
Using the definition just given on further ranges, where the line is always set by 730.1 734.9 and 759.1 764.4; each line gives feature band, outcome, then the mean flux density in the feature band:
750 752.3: -0.13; 255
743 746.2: 0.21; 208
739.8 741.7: 0.09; 201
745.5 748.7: 0.09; 224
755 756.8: -0.13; 275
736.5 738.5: 0.07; 195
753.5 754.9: -0.11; 271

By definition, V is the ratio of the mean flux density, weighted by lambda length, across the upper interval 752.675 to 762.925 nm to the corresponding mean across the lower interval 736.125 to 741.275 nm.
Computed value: 1.4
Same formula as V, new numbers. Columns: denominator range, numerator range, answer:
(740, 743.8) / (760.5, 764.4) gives 1.33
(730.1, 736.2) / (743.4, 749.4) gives 1.17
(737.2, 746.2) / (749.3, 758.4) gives 1.32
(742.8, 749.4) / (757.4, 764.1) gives 1.26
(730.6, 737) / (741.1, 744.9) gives 1.08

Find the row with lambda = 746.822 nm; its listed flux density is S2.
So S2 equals 223.7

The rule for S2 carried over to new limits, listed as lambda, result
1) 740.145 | 198.7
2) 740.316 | 199.4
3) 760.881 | 281.2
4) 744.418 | 208.6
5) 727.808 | 183.7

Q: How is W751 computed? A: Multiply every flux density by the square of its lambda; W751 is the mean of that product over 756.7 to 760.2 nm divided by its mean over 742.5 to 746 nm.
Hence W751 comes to 1.4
